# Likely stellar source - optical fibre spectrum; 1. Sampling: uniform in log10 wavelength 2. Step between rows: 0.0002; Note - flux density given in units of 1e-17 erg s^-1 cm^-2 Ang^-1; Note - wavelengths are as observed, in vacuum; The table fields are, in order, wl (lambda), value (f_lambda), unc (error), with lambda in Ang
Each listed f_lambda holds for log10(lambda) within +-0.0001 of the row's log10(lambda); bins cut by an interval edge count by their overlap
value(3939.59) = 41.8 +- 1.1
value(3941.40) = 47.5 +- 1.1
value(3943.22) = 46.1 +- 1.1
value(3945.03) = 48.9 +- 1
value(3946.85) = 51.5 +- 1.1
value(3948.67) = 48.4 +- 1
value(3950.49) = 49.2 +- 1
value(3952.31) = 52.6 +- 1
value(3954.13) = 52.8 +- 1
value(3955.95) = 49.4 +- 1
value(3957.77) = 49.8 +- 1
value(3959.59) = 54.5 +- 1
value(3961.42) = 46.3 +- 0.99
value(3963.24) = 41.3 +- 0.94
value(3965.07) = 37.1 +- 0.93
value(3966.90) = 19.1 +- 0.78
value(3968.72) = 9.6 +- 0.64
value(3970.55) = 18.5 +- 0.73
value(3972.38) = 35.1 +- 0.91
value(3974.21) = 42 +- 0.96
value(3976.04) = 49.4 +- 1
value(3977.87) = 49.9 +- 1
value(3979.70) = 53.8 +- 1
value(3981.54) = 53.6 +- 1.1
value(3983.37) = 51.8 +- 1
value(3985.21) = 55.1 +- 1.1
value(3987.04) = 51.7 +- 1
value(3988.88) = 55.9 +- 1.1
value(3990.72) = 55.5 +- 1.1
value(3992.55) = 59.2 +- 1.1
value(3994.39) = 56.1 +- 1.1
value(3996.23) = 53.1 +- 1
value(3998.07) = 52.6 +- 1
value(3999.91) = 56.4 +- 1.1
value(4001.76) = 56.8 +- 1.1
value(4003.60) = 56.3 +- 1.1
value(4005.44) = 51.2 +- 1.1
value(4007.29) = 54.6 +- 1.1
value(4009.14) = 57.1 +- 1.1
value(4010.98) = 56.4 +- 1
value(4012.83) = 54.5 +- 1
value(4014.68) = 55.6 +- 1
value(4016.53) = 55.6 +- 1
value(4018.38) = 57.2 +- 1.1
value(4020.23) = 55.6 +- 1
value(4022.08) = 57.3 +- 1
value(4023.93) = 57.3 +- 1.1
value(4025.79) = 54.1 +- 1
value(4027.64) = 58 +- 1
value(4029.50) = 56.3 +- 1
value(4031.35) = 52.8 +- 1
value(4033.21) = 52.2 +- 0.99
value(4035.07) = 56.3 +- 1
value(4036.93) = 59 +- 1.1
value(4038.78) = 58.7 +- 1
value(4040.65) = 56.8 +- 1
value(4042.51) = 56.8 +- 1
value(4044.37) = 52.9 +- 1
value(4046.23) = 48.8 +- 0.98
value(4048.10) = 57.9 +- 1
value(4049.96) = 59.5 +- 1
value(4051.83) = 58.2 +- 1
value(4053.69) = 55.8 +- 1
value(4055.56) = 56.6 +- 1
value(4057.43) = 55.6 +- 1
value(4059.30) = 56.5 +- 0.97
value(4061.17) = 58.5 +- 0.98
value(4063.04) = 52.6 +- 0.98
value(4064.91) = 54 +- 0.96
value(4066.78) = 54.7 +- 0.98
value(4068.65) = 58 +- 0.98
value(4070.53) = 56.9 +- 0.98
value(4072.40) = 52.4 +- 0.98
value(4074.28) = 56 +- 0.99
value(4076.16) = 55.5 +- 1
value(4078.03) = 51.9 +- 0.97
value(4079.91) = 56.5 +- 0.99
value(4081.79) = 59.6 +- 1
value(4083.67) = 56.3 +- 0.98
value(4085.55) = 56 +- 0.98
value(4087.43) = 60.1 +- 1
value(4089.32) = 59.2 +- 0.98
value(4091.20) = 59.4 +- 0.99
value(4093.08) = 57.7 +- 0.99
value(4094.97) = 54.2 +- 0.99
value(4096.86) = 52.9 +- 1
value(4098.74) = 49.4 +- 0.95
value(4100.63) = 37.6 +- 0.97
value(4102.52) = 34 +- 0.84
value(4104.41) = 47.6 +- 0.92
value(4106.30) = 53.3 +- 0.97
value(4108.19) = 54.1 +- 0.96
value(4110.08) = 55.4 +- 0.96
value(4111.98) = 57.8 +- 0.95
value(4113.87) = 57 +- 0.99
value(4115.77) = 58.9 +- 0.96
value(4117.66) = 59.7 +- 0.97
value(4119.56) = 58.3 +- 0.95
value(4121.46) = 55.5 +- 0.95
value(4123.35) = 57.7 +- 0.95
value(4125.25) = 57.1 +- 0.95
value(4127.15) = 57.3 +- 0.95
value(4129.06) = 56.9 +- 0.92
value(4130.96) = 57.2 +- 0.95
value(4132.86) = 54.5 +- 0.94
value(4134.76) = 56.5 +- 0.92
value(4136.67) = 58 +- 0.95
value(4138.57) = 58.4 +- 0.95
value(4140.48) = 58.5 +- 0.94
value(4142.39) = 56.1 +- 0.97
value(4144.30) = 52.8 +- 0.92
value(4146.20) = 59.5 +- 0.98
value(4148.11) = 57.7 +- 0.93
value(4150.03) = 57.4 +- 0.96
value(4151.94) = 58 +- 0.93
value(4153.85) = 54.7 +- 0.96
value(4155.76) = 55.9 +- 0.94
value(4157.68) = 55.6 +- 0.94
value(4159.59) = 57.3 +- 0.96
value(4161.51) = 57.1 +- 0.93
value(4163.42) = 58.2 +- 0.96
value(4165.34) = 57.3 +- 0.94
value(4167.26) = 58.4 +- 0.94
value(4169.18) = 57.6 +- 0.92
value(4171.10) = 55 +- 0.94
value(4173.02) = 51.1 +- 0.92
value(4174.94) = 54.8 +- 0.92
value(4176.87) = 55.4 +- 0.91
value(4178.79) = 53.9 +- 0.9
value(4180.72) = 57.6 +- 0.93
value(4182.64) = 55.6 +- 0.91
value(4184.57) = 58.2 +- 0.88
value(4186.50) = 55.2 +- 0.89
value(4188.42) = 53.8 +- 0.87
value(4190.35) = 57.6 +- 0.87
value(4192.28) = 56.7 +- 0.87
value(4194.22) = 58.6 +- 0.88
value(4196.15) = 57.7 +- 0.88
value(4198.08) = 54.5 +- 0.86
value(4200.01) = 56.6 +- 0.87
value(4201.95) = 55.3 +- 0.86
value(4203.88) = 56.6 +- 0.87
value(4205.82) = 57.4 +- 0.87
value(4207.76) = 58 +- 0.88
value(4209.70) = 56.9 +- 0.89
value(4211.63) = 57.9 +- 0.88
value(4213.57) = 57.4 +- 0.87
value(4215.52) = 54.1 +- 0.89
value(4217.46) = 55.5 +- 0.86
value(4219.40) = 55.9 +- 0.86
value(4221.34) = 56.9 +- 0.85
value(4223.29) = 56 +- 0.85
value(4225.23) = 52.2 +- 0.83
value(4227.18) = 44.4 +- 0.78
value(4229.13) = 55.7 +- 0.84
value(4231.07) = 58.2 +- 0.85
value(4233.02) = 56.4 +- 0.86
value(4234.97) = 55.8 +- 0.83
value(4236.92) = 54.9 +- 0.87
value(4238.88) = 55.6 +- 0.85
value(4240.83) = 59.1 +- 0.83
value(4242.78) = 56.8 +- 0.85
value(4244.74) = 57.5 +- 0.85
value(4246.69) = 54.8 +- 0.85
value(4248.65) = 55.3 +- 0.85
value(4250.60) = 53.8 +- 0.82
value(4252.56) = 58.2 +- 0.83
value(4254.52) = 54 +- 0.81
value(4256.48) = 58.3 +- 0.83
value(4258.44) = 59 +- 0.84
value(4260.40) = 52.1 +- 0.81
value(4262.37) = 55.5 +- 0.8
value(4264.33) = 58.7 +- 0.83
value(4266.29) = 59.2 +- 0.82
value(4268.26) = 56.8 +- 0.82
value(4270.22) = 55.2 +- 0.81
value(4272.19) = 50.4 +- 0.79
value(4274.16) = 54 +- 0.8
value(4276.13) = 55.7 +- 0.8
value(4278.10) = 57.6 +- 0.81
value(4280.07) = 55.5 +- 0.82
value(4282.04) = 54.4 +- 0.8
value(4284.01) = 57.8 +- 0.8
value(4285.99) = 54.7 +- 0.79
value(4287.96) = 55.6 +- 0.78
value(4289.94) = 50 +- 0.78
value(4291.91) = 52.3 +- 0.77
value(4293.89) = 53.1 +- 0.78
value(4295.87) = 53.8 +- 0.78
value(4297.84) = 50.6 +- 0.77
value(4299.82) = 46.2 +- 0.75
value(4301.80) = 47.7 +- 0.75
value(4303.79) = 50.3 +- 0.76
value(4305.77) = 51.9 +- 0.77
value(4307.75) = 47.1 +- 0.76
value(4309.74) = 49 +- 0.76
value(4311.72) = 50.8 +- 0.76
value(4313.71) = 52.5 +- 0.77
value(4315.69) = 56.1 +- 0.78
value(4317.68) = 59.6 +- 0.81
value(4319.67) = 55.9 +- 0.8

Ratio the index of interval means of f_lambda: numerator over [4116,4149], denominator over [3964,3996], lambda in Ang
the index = 1.3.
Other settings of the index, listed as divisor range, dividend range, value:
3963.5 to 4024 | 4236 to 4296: 1.12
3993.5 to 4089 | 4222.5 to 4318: 0.97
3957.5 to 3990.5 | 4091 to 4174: 1.28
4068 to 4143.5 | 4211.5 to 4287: 1.01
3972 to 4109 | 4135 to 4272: 1.03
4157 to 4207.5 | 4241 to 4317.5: 0.96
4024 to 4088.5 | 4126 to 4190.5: 1.01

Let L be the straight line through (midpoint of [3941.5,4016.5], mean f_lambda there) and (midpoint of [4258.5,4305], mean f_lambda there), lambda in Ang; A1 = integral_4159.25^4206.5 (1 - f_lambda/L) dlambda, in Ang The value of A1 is -3.67 Ang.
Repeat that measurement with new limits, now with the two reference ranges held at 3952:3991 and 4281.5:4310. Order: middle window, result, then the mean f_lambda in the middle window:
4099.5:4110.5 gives 0.2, 46.6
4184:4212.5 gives -4.2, 56.7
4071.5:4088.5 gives -3.3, 56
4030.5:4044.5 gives -3.0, 55.9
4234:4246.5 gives -1.5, 56.5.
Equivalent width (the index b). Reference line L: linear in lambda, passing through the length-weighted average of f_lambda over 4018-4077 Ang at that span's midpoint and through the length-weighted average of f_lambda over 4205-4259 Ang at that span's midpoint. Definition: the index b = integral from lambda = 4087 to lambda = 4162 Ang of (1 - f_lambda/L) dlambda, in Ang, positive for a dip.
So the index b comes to 0.7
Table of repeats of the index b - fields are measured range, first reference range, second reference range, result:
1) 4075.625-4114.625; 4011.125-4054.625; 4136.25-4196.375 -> 1.9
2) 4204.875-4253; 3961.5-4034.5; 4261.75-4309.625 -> -2.7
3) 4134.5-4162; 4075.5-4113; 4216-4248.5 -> -1.4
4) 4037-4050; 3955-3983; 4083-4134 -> -2.1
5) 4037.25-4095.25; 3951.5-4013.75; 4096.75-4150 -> -4.6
